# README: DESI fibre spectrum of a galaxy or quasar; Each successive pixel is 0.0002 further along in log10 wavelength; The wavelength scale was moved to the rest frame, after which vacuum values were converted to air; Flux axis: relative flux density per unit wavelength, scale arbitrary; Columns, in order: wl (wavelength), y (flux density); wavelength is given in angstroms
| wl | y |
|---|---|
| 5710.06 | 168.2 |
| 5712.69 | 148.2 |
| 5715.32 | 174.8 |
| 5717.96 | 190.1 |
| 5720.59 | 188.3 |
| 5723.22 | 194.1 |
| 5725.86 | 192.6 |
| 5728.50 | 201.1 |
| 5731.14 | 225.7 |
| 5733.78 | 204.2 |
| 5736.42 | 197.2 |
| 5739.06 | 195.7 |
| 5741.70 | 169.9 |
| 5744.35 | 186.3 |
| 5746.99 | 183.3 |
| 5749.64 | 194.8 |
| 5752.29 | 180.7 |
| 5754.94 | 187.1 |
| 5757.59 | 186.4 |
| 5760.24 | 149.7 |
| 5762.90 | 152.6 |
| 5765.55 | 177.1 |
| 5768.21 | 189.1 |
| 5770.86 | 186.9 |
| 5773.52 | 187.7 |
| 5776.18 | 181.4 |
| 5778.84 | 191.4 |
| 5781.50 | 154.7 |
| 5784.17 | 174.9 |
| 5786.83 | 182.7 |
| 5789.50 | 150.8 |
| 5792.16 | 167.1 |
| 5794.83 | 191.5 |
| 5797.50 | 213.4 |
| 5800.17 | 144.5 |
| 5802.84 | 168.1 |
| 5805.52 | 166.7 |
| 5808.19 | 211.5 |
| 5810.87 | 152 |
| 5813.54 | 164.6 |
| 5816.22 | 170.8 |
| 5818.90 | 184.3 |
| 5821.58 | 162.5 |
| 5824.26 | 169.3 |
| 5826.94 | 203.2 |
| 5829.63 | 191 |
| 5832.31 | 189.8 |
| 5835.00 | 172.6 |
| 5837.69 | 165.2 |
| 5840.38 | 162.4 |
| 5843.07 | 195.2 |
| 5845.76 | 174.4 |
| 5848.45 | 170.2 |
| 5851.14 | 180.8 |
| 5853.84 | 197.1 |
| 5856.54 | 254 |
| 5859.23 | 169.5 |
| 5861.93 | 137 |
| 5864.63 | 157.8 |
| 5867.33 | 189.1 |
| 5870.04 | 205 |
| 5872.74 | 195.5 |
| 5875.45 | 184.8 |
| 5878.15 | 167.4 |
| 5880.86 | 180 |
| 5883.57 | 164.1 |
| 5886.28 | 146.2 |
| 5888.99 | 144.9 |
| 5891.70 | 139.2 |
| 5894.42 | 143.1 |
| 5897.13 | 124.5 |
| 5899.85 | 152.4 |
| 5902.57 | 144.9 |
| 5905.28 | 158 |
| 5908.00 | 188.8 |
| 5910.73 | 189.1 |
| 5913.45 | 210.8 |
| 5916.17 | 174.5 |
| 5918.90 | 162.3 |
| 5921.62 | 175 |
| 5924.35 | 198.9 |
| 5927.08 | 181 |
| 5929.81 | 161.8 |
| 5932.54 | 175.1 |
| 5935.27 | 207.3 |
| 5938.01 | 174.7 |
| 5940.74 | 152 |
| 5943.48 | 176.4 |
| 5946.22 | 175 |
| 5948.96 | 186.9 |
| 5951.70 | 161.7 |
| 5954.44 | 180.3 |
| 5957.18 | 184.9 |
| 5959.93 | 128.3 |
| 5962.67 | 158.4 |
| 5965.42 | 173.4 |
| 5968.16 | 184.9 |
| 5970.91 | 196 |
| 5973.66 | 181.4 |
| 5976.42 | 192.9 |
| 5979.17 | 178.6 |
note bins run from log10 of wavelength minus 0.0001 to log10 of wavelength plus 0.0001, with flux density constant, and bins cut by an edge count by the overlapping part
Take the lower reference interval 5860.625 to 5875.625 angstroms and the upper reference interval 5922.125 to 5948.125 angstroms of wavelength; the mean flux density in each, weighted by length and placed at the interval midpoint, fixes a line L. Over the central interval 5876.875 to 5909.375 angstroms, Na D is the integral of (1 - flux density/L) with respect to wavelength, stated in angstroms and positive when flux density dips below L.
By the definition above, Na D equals 4.3 angstroms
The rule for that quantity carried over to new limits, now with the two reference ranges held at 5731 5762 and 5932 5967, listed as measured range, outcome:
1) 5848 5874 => -1.1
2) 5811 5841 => 0.9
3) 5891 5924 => 1.8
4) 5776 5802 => 1.2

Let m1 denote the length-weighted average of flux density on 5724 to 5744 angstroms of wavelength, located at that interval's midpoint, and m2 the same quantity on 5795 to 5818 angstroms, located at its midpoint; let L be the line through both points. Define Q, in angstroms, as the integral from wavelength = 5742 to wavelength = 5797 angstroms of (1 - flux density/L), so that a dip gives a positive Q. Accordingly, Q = 2.40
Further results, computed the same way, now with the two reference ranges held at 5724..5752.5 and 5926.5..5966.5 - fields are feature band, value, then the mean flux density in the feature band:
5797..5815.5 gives 1.42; 173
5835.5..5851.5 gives 0.75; 174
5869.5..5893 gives 1.35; 169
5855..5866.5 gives 0.04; 180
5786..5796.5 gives 0.81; 174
